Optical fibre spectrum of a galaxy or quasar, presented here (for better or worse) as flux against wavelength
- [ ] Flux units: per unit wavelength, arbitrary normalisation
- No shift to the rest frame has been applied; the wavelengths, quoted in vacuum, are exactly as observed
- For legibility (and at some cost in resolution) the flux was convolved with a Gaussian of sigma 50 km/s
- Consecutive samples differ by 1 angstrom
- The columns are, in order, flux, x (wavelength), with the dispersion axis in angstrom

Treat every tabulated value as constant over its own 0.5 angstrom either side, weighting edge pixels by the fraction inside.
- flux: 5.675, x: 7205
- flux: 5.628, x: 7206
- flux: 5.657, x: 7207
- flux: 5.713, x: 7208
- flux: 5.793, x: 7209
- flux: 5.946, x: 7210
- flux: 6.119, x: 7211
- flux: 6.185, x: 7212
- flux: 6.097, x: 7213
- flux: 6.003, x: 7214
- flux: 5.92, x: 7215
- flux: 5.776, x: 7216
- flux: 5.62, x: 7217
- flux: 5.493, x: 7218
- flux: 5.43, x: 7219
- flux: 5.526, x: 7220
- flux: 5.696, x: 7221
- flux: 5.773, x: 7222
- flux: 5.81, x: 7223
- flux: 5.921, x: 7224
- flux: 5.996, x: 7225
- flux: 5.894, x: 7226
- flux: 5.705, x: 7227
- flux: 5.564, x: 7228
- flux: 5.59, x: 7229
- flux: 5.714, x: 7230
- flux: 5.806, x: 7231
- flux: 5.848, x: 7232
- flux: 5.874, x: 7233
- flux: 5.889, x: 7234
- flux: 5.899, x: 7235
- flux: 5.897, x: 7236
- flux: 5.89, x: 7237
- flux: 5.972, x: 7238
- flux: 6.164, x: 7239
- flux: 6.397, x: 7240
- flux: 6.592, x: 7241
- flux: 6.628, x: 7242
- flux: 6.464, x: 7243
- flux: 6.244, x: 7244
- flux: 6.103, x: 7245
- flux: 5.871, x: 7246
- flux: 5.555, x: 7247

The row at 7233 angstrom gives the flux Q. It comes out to 5.874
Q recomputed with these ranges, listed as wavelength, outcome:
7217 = 5.62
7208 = 5.713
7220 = 5.526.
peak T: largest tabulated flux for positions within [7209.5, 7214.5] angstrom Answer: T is 6.185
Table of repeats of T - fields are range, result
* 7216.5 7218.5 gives 5.62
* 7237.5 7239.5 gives 6.164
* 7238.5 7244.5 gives 6.628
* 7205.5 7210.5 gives 5.946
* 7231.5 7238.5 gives 5.972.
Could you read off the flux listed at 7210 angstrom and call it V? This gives 5.946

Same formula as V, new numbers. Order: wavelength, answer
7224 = 5.921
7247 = 5.555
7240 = 6.397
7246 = 5.871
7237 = 5.89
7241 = 6.592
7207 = 5.657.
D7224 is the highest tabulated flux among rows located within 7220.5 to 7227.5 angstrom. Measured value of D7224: 5.996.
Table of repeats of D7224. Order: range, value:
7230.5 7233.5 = 5.874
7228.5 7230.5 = 5.714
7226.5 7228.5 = 5.705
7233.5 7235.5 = 5.899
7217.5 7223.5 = 5.81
